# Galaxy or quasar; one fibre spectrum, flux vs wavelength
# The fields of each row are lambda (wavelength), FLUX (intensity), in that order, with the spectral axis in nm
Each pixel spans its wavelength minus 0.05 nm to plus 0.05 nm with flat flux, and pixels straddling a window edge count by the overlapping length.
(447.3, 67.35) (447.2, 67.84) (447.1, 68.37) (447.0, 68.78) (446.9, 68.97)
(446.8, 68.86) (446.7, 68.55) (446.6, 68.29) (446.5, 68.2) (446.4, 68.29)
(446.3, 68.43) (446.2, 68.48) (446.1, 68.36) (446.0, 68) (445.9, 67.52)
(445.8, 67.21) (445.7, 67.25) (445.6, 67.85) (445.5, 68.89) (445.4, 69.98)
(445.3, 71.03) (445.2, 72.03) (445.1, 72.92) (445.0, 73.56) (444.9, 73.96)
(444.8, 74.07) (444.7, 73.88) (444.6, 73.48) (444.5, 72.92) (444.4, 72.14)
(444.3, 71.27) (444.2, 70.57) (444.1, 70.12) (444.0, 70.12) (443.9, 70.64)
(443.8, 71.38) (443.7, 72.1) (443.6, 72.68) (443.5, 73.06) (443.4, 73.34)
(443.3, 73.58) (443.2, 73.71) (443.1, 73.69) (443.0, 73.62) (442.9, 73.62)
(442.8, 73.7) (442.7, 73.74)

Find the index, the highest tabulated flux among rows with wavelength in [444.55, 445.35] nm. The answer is 74.07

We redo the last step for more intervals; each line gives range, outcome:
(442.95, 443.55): 73.71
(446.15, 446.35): 68.48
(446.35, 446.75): 68.55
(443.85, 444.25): 70.64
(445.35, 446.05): 69.98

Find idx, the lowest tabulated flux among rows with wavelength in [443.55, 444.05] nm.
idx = 70.12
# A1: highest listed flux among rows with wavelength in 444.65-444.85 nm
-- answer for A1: 74.07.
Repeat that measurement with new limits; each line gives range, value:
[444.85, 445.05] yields 73.96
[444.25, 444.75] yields 73.88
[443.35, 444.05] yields 73.34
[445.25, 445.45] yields 71.03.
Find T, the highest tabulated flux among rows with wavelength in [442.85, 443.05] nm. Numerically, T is 73.62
